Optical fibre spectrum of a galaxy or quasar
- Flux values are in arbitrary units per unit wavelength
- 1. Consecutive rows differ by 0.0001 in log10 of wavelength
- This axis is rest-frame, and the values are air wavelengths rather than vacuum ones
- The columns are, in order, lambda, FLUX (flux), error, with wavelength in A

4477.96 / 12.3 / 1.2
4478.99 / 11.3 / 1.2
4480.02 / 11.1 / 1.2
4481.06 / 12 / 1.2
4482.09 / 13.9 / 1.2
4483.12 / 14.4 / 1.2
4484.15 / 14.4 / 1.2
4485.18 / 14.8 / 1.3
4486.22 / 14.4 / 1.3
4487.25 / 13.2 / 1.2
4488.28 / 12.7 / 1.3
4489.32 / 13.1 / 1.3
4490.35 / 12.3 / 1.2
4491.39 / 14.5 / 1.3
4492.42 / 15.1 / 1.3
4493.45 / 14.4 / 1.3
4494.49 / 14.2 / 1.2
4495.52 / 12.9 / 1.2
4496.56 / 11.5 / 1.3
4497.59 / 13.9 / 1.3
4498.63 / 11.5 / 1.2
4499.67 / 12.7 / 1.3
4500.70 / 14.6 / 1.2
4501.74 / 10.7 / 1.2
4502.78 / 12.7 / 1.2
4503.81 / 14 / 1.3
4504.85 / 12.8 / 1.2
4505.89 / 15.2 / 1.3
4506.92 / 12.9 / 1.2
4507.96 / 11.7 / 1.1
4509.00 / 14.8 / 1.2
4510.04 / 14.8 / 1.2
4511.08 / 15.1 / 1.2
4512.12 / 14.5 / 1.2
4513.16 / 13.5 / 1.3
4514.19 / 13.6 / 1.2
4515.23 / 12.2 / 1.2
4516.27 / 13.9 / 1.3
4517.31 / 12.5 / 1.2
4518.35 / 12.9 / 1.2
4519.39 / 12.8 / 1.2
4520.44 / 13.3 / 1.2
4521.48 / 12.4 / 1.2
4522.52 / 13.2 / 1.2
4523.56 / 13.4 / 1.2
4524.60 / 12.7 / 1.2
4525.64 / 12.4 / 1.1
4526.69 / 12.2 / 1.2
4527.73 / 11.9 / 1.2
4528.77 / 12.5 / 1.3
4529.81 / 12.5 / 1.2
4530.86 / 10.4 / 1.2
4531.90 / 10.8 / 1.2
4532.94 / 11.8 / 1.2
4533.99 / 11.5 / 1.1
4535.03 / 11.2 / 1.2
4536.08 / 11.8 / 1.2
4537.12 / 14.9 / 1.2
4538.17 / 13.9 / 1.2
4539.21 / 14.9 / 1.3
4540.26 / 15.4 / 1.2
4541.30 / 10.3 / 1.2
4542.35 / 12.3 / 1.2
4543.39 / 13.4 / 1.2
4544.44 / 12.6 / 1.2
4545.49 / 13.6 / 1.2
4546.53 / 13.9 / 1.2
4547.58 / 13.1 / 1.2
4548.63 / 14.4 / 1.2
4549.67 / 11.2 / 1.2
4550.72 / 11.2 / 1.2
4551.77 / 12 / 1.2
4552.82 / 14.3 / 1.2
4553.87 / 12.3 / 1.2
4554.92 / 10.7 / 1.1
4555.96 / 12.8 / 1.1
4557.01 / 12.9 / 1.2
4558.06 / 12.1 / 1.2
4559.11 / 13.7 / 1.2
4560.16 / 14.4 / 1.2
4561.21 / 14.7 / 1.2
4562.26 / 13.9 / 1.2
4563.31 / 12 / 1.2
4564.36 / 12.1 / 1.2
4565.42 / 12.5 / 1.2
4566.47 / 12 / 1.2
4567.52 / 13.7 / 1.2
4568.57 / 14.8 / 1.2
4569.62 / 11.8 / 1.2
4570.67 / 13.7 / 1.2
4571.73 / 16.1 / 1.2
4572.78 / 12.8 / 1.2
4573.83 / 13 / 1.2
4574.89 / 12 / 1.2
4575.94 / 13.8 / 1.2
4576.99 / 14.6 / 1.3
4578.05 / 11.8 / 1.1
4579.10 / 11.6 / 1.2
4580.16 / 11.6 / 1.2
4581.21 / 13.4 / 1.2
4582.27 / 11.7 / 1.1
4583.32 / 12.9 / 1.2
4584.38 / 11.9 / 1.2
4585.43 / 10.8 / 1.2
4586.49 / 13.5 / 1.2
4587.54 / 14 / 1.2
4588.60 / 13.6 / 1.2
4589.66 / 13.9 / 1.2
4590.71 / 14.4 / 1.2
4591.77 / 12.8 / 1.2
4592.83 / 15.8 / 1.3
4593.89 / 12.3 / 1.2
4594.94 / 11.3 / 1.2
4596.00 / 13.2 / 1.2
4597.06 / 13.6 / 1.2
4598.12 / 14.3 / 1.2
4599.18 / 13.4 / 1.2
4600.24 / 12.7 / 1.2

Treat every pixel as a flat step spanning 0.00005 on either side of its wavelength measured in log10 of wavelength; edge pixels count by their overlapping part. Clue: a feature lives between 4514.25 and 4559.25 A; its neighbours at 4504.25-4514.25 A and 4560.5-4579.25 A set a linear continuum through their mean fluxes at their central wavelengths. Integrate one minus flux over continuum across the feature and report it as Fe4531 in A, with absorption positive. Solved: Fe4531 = 3.1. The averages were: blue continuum 13.9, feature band 12.7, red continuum 13.2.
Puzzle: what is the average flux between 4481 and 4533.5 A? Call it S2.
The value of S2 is 13.2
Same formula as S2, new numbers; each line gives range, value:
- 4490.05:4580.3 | 13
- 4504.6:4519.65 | 13.6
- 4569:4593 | 13.1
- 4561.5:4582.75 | 13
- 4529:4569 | 12.8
